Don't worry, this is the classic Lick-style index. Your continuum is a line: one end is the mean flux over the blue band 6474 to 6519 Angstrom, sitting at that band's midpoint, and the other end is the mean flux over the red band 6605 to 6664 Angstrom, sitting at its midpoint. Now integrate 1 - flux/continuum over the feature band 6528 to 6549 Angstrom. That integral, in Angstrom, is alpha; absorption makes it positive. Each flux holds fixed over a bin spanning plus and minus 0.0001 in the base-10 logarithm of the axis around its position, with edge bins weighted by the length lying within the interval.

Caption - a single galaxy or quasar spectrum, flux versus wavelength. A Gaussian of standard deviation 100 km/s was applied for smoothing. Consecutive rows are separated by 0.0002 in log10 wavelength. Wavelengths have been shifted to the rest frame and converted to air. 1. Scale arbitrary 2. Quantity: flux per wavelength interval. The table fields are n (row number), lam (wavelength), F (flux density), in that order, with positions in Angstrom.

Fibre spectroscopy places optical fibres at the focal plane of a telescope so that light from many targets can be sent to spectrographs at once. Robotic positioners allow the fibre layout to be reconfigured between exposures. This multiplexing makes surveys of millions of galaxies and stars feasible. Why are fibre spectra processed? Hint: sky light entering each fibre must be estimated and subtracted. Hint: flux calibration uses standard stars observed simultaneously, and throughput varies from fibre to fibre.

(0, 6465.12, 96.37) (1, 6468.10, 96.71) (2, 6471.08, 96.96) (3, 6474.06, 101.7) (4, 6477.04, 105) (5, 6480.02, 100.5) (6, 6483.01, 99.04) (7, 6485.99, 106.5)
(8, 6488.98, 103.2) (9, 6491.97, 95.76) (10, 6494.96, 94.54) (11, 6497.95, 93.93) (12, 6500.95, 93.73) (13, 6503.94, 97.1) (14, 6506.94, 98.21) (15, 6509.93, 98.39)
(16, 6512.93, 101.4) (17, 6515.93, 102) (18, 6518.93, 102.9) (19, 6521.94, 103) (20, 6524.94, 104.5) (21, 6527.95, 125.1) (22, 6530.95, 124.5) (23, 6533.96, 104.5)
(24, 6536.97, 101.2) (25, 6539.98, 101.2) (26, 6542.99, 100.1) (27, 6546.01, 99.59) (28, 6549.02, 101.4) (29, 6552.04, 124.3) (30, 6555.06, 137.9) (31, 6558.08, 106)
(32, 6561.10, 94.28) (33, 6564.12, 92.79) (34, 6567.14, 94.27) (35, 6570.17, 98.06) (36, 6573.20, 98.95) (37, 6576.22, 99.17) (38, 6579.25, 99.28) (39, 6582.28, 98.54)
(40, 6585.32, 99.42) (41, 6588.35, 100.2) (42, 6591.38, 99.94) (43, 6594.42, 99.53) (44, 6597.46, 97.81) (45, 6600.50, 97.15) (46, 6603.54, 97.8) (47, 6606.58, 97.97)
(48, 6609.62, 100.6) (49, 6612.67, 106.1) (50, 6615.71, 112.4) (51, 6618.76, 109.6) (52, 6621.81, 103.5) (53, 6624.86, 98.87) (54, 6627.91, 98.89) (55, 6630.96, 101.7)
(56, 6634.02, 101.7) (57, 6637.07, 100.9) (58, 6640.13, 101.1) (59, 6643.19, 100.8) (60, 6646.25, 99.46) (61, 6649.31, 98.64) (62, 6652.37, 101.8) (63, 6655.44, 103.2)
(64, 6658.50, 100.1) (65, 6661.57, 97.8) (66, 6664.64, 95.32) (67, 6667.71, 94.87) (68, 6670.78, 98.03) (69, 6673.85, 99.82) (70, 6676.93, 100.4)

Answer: -1.3 Angstrom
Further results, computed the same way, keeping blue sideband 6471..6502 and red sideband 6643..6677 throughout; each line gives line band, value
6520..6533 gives -1.9 Angstrom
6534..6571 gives -1.9 Angstrom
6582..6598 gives 0.0 Angstrom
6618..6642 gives -0.6 Angstrom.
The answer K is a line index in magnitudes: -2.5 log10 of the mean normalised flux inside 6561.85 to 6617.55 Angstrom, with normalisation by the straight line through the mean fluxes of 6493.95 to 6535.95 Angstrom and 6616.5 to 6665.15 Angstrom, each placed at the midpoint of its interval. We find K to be 0.027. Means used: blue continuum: 103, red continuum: 101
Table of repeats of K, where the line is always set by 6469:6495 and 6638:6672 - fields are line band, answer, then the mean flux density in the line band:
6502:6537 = -0.05 mag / 105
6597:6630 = -0.03 mag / 102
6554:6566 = -0.07 mag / 106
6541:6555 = -0.10 mag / 109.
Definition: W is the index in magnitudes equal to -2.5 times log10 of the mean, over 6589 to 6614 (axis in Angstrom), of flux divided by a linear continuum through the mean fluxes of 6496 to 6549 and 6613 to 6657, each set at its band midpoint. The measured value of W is 0.03 mag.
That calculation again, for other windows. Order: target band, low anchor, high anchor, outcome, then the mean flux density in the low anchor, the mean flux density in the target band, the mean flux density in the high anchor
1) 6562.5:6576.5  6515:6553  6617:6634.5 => 0.10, 107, 96.4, 103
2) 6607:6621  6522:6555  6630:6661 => -0.03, 110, 106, 101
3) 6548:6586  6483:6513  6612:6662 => -0.04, 98.2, 103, 102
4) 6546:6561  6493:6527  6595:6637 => -0.13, 99.4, 113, 102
